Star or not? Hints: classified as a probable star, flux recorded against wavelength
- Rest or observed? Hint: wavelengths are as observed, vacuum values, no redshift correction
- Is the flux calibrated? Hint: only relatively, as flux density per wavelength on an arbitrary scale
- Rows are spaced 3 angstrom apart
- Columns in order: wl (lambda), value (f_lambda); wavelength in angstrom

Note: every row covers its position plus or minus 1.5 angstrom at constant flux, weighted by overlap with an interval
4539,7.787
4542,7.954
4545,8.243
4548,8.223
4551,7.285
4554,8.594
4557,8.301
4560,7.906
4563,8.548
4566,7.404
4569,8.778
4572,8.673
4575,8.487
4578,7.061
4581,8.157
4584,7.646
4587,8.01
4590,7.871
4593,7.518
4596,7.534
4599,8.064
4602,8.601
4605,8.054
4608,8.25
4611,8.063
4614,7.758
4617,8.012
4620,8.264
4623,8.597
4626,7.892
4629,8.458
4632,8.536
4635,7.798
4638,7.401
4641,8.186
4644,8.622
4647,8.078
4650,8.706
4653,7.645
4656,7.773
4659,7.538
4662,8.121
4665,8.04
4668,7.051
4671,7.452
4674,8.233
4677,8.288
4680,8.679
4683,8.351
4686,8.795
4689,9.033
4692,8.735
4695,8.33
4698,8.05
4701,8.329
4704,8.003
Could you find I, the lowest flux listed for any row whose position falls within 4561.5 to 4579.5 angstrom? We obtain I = 7.061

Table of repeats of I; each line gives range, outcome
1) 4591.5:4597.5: 7.518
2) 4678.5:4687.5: 8.351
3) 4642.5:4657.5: 7.645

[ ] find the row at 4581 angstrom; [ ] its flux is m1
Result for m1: 8.157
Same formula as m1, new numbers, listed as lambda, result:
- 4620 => 8.264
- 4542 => 7.954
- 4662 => 8.121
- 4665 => 8.04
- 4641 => 8.186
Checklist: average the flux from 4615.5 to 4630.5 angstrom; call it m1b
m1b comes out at 8.24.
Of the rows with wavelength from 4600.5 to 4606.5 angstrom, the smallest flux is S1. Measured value 8.054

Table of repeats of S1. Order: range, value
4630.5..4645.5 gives 7.401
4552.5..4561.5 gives 7.906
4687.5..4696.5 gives 8.33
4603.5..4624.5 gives 7.758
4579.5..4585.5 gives 7.646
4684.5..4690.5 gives 8.795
